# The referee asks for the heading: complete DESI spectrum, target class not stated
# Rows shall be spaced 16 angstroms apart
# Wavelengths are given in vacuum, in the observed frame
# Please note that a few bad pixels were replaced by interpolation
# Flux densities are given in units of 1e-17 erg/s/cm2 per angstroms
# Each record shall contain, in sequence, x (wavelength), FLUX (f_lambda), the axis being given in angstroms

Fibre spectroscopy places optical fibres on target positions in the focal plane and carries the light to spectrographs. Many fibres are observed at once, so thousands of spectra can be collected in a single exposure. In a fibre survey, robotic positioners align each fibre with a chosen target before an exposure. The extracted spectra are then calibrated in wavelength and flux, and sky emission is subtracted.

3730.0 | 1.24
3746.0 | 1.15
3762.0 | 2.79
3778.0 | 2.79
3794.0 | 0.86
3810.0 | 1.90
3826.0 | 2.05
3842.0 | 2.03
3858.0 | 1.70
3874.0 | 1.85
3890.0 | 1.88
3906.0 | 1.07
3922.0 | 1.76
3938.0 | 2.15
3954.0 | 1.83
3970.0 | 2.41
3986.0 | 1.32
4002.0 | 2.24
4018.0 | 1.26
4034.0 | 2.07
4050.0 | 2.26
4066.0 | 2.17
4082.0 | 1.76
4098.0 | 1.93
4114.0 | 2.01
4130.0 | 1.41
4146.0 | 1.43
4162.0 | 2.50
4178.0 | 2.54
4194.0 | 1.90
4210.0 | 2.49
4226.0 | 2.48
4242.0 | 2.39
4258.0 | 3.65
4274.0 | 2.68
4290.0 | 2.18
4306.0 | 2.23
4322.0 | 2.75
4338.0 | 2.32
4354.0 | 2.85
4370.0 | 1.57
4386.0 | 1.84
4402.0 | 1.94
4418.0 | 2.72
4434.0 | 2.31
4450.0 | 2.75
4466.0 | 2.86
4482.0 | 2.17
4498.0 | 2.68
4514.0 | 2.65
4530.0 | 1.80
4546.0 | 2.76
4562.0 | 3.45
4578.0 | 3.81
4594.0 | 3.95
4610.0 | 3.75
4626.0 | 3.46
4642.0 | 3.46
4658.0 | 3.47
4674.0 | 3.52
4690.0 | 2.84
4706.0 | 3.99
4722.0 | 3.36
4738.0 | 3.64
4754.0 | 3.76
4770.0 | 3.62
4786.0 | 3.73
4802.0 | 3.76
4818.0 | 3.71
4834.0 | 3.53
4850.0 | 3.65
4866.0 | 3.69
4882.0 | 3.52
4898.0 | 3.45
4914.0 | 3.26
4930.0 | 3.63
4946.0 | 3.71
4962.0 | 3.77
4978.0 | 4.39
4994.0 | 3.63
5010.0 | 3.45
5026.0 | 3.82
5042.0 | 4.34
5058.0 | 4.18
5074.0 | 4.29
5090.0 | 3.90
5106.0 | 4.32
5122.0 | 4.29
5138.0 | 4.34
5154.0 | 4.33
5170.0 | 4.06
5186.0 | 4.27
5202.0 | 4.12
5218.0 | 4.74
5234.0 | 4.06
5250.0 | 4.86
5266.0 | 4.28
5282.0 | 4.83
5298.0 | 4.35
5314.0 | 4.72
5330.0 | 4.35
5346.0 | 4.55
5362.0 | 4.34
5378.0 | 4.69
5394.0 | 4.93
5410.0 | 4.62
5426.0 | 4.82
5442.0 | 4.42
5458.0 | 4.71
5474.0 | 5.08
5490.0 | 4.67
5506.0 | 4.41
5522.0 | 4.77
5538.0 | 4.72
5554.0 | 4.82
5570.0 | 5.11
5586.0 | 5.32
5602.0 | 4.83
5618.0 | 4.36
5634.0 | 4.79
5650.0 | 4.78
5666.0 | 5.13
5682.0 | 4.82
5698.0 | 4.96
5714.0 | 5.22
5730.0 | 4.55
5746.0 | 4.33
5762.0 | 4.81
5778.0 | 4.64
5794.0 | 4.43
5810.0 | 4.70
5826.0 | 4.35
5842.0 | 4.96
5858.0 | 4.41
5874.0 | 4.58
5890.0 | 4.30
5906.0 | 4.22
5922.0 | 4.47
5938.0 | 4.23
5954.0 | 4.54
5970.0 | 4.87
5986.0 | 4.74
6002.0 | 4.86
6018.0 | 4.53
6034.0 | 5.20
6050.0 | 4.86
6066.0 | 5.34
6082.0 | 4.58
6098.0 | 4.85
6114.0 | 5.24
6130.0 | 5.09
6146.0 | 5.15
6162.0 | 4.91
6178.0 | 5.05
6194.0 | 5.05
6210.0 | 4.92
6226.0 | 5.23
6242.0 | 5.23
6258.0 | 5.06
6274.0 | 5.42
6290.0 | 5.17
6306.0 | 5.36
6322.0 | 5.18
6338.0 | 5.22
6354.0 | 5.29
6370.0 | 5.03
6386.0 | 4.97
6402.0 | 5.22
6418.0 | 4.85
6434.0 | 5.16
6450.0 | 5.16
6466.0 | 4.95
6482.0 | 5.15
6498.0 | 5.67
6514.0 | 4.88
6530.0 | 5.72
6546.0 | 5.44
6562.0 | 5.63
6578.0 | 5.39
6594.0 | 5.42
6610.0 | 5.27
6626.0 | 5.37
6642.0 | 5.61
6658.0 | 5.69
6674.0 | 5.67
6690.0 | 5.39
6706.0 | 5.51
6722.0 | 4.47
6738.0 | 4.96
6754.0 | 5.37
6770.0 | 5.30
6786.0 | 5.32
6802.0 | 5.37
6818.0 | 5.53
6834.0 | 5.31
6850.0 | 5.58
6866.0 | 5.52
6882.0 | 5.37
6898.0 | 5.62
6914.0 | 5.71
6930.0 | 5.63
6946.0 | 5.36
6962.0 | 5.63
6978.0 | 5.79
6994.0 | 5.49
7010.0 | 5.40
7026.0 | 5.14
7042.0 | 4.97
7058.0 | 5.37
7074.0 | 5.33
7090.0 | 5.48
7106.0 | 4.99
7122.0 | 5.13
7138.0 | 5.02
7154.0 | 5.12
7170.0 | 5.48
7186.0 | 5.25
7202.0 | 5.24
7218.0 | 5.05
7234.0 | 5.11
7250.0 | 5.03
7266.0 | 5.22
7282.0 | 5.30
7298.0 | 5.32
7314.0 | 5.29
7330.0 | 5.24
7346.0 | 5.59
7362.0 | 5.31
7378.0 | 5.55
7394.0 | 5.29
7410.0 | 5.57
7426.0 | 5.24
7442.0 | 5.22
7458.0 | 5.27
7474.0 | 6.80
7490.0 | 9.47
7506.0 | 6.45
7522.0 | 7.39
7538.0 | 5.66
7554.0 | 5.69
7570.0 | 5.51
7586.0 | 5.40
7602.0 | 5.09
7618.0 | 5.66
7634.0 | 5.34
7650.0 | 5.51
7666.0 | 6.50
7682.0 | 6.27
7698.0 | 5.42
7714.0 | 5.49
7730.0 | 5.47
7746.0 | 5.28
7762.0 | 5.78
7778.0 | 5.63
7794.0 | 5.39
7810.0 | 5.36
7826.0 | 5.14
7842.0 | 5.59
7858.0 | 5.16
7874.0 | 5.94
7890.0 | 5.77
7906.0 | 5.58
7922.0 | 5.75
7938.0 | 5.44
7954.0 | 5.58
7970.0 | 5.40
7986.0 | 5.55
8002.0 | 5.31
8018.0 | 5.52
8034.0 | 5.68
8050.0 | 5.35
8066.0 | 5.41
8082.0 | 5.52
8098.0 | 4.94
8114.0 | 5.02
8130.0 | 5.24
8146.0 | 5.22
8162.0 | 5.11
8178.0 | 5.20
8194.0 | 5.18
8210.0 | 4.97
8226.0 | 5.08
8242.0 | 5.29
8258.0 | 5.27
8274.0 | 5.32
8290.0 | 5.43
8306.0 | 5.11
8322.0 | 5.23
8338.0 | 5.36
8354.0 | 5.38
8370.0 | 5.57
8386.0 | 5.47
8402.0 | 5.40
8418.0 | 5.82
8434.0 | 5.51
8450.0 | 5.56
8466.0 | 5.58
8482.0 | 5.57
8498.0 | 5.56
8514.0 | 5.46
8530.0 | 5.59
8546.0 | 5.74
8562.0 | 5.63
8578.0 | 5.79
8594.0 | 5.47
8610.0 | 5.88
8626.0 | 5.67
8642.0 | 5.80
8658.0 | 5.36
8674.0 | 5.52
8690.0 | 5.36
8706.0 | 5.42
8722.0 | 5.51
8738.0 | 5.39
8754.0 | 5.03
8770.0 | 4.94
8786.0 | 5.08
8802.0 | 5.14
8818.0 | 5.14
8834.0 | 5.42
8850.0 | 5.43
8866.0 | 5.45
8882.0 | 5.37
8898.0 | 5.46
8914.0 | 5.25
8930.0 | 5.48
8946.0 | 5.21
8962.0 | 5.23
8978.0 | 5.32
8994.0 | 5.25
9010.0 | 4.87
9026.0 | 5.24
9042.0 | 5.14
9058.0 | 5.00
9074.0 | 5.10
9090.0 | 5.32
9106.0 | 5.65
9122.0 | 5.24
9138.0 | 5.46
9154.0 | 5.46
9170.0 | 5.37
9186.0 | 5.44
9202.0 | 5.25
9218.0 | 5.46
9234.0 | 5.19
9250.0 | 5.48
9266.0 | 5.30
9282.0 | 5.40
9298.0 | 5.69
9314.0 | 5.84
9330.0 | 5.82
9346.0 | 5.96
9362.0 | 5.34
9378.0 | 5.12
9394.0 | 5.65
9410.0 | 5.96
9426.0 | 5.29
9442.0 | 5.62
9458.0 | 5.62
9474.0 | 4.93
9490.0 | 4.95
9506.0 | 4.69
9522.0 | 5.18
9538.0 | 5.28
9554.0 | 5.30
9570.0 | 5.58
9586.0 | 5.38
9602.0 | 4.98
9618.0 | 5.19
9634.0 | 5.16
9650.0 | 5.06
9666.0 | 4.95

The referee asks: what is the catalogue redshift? 0.14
